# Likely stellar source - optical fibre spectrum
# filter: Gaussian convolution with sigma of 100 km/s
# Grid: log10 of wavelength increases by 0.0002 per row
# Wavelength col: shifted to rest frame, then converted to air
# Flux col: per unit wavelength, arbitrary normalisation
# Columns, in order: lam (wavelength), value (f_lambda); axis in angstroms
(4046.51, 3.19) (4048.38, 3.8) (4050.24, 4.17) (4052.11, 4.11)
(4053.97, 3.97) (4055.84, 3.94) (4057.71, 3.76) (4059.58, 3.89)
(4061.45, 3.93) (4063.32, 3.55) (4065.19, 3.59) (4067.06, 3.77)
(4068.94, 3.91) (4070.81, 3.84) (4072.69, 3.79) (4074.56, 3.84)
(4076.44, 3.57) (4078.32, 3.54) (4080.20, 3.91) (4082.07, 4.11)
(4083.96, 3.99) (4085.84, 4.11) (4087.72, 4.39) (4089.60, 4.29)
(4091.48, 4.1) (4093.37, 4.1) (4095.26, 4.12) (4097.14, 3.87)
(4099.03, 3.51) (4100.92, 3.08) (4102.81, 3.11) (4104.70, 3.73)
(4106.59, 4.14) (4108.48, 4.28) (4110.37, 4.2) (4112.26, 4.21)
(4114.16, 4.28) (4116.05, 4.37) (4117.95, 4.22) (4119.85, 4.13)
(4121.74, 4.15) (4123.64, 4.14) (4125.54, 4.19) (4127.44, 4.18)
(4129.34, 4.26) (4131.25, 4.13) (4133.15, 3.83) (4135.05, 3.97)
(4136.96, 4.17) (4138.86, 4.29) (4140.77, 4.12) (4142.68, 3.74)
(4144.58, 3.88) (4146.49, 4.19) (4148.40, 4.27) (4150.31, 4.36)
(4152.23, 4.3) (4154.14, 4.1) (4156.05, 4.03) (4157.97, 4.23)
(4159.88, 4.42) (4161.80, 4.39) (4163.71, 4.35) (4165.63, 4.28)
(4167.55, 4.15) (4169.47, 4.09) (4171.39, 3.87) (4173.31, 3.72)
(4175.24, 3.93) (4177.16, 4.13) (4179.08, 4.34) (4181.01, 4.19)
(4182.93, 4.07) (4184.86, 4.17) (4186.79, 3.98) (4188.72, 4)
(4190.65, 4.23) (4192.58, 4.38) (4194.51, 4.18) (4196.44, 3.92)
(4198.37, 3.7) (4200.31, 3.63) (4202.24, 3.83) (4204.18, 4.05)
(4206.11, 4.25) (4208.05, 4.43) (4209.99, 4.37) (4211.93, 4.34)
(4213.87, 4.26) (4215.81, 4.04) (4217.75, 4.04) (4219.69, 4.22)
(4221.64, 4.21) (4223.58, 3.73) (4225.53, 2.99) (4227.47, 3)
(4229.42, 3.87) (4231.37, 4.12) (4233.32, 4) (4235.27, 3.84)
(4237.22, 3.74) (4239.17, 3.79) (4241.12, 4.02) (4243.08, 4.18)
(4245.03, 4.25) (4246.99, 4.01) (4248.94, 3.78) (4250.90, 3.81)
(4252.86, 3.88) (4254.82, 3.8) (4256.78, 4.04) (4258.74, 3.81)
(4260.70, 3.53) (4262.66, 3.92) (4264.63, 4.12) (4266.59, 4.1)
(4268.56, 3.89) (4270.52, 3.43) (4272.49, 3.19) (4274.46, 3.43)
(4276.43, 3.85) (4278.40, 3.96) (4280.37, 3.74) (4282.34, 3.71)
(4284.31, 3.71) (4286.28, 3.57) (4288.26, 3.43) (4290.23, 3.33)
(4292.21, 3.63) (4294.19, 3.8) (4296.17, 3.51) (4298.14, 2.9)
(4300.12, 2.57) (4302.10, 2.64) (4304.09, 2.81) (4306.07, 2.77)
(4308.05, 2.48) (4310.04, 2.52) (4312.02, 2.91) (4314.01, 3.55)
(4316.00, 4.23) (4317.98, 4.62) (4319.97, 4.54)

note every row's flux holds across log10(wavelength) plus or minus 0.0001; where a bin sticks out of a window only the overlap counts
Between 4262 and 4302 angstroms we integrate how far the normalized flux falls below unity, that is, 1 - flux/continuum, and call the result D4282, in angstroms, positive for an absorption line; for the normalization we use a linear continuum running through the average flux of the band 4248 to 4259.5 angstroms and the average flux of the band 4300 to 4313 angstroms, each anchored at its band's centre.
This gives -4.3 angstroms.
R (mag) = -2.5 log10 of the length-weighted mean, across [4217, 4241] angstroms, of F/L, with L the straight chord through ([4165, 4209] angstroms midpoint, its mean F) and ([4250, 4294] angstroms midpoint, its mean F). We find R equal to 0.03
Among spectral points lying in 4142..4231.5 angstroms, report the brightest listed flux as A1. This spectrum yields 4.43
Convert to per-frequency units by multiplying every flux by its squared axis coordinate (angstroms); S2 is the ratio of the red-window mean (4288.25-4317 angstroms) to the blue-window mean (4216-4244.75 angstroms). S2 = 0.84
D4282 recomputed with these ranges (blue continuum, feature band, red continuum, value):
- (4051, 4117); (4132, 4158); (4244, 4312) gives -2.15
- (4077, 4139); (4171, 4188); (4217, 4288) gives -0.57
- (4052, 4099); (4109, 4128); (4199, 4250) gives -1.39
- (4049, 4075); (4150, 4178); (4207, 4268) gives -1.74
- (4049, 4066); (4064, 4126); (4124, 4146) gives 0.32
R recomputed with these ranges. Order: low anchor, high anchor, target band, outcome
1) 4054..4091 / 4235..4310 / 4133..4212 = -0.105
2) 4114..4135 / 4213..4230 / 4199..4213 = -0.068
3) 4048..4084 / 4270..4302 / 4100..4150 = -0.087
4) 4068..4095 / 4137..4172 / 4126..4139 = 0.000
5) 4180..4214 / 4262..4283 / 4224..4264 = 0.019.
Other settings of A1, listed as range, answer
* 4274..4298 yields 3.96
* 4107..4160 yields 4.42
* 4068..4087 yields 4.11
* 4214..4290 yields 4.25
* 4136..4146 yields 4.29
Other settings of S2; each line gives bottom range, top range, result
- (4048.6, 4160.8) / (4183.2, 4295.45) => 1.03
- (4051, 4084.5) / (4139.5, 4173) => 1.13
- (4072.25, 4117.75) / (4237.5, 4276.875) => 1.05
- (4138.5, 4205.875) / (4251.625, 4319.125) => 0.90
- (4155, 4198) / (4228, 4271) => 0.98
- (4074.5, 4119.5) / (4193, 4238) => 1.05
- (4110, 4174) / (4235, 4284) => 0.97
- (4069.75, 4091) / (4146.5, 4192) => 1.10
